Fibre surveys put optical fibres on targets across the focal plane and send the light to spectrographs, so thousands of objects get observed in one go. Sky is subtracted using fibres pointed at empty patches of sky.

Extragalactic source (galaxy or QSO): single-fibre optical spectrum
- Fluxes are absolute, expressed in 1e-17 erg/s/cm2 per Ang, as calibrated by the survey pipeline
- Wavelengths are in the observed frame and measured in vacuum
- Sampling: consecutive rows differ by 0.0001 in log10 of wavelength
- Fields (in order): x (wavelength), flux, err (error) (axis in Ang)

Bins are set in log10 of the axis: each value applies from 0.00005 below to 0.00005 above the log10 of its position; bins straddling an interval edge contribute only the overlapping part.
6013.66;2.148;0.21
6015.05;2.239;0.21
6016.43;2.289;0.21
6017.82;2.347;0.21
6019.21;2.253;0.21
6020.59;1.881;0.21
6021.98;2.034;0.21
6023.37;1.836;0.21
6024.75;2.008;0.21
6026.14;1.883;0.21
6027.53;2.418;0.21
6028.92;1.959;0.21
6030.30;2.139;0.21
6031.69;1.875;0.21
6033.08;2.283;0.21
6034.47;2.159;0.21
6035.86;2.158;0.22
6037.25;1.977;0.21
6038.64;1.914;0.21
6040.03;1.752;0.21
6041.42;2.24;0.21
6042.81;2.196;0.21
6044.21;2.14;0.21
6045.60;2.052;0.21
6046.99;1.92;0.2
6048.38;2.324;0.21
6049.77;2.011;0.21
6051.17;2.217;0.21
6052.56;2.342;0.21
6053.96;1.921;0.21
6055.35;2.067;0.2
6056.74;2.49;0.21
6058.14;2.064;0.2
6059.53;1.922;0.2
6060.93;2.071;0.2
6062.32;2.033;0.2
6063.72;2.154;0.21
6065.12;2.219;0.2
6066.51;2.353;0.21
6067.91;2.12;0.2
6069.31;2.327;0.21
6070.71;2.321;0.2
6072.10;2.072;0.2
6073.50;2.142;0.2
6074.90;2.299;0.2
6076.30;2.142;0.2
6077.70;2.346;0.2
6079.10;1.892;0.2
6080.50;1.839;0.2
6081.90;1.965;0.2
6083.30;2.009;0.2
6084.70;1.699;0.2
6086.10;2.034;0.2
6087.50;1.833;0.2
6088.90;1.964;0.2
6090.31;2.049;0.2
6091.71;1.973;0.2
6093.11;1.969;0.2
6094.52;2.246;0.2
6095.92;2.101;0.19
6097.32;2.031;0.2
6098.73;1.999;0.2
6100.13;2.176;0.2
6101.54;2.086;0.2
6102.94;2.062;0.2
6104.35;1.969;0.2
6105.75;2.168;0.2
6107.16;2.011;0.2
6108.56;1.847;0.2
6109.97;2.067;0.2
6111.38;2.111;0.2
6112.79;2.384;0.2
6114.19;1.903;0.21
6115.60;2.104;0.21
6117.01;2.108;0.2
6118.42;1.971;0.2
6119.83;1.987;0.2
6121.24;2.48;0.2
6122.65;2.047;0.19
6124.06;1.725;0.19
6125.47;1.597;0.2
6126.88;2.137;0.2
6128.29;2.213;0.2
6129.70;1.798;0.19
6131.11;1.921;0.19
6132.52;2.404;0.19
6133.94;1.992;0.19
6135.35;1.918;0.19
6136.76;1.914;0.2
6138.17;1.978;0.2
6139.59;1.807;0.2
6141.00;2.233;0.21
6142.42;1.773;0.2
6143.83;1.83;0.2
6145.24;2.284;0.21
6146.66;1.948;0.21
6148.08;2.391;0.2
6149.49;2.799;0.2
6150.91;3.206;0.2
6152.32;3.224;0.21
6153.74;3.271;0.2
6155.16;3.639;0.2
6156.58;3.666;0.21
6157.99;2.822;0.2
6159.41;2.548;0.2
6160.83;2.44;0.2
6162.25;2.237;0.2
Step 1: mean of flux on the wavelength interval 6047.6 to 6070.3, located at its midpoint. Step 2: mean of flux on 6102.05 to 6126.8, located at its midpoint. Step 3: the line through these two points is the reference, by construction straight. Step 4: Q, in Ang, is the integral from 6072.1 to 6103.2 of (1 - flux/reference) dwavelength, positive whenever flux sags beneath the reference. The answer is 0.9 Ang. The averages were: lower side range 2.17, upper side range 2.03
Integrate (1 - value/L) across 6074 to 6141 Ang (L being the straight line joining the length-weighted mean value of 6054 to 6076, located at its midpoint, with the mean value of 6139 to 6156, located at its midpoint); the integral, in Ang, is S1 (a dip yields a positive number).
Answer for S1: 9.38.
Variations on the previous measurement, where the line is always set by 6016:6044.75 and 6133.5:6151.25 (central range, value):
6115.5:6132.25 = 0.9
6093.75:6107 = 0.2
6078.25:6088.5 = 1.0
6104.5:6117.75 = 0.3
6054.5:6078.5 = -0.9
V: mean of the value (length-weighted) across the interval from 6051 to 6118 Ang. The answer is 2.09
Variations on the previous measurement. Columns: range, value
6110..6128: 2.05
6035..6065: 2.1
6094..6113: 2.08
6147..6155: 2.98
